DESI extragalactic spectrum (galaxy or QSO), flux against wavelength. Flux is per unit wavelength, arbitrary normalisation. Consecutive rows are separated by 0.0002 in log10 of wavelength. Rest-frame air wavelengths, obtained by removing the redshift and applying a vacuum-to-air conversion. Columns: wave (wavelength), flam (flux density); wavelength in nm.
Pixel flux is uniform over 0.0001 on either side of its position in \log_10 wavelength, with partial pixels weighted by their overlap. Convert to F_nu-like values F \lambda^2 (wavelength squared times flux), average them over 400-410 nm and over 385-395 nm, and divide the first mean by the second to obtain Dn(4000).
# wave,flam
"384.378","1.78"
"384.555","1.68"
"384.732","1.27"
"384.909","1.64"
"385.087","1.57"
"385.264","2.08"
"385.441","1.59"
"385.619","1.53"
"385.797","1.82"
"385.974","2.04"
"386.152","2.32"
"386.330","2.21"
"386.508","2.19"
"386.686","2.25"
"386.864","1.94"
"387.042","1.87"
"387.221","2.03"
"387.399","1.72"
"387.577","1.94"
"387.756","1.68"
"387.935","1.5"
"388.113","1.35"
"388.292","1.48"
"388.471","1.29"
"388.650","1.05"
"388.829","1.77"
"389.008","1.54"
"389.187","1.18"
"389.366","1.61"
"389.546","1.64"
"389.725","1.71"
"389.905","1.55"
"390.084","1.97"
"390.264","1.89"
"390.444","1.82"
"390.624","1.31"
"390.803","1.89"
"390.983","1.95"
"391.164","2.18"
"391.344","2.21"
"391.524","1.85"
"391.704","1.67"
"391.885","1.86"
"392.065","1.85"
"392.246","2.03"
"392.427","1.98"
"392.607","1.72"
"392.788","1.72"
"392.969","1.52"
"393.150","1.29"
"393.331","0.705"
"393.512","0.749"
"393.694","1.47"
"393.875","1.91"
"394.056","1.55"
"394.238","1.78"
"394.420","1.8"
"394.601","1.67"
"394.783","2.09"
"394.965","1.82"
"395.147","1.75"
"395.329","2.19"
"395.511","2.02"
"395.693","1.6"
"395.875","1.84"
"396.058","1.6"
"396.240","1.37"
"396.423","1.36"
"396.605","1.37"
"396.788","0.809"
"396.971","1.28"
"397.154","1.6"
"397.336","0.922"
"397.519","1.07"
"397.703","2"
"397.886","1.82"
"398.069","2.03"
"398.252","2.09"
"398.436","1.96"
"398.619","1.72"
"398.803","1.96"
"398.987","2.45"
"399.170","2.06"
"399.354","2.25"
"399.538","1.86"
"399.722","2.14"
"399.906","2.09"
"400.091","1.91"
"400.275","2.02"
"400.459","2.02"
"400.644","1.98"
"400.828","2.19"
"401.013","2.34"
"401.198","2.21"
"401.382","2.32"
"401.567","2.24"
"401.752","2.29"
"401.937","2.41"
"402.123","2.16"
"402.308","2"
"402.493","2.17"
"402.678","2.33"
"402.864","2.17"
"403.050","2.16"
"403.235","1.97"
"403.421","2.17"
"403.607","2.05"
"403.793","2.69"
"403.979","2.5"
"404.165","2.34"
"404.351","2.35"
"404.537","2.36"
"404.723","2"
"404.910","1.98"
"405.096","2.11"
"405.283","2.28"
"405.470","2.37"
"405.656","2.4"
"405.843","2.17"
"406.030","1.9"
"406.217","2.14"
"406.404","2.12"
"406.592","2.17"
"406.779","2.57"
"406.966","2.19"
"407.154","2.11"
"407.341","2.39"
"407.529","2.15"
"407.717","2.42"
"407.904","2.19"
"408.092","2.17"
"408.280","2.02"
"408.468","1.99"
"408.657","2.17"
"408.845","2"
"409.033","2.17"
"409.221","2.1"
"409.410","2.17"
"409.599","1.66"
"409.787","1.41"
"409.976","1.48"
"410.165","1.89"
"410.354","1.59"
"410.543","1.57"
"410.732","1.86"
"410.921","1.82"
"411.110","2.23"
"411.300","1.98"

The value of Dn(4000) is 1.35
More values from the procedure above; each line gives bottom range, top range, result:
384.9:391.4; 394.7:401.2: 1.09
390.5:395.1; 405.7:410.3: 1.31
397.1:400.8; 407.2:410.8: 1.09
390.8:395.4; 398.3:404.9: 1.30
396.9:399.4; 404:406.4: 1.27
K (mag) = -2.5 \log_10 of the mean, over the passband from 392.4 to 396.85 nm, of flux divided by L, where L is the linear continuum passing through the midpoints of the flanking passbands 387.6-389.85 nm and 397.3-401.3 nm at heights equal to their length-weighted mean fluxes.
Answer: 0.11 mag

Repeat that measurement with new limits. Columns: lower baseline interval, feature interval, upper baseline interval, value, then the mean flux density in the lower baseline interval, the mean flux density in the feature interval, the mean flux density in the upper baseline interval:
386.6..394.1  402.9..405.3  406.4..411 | -0.156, 1.67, 2.22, 2.01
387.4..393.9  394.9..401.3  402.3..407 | 0.075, 1.63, 1.82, 2.22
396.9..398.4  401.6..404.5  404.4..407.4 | -0.128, 1.62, 2.25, 2.2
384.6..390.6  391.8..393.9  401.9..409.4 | 0.194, 1.72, 1.56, 2.2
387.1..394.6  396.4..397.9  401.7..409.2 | 0.379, 1.65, 1.34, 2.21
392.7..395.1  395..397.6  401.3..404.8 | 0.152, 1.55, 1.49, 2.25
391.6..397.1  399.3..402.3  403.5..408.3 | -0.097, 1.61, 2.15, 2.24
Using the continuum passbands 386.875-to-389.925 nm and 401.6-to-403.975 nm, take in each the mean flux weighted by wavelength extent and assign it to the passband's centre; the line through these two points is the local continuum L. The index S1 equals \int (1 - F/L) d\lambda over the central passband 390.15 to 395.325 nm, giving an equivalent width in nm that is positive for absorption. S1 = 0.16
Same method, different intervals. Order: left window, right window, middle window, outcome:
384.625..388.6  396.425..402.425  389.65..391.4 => -0.02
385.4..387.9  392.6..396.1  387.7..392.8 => 0.26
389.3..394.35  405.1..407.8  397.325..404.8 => -0.24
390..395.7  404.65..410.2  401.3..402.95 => -0.22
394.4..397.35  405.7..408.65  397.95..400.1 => -0.34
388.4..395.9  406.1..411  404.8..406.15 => -0.15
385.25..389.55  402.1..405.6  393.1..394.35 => 0.37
